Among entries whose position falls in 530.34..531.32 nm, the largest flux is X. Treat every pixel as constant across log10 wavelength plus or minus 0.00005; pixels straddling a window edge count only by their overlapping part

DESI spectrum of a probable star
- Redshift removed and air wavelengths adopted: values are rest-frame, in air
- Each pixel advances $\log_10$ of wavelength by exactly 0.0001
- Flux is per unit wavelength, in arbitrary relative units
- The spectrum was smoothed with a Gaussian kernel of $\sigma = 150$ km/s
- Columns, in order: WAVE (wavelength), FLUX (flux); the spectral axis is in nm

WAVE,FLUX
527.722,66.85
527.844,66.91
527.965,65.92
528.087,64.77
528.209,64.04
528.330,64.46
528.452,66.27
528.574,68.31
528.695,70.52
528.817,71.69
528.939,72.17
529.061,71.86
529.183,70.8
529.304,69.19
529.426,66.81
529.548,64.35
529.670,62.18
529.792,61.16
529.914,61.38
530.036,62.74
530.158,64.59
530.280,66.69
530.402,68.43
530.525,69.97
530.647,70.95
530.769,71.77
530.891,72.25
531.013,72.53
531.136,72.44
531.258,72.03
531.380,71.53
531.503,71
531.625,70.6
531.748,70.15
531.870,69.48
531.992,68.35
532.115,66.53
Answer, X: 72.53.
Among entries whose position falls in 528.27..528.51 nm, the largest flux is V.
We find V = 66.27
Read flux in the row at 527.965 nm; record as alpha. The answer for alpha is 65.92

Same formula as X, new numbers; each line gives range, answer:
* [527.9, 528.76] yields 70.52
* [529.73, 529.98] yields 61.38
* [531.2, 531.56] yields 72.03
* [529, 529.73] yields 71.86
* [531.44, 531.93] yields 71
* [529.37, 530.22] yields 66.81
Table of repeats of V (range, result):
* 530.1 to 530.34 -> 66.69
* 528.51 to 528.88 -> 71.69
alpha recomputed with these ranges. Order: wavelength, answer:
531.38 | 71.53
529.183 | 70.8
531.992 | 68.35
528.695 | 70.52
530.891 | 72.25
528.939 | 72.17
